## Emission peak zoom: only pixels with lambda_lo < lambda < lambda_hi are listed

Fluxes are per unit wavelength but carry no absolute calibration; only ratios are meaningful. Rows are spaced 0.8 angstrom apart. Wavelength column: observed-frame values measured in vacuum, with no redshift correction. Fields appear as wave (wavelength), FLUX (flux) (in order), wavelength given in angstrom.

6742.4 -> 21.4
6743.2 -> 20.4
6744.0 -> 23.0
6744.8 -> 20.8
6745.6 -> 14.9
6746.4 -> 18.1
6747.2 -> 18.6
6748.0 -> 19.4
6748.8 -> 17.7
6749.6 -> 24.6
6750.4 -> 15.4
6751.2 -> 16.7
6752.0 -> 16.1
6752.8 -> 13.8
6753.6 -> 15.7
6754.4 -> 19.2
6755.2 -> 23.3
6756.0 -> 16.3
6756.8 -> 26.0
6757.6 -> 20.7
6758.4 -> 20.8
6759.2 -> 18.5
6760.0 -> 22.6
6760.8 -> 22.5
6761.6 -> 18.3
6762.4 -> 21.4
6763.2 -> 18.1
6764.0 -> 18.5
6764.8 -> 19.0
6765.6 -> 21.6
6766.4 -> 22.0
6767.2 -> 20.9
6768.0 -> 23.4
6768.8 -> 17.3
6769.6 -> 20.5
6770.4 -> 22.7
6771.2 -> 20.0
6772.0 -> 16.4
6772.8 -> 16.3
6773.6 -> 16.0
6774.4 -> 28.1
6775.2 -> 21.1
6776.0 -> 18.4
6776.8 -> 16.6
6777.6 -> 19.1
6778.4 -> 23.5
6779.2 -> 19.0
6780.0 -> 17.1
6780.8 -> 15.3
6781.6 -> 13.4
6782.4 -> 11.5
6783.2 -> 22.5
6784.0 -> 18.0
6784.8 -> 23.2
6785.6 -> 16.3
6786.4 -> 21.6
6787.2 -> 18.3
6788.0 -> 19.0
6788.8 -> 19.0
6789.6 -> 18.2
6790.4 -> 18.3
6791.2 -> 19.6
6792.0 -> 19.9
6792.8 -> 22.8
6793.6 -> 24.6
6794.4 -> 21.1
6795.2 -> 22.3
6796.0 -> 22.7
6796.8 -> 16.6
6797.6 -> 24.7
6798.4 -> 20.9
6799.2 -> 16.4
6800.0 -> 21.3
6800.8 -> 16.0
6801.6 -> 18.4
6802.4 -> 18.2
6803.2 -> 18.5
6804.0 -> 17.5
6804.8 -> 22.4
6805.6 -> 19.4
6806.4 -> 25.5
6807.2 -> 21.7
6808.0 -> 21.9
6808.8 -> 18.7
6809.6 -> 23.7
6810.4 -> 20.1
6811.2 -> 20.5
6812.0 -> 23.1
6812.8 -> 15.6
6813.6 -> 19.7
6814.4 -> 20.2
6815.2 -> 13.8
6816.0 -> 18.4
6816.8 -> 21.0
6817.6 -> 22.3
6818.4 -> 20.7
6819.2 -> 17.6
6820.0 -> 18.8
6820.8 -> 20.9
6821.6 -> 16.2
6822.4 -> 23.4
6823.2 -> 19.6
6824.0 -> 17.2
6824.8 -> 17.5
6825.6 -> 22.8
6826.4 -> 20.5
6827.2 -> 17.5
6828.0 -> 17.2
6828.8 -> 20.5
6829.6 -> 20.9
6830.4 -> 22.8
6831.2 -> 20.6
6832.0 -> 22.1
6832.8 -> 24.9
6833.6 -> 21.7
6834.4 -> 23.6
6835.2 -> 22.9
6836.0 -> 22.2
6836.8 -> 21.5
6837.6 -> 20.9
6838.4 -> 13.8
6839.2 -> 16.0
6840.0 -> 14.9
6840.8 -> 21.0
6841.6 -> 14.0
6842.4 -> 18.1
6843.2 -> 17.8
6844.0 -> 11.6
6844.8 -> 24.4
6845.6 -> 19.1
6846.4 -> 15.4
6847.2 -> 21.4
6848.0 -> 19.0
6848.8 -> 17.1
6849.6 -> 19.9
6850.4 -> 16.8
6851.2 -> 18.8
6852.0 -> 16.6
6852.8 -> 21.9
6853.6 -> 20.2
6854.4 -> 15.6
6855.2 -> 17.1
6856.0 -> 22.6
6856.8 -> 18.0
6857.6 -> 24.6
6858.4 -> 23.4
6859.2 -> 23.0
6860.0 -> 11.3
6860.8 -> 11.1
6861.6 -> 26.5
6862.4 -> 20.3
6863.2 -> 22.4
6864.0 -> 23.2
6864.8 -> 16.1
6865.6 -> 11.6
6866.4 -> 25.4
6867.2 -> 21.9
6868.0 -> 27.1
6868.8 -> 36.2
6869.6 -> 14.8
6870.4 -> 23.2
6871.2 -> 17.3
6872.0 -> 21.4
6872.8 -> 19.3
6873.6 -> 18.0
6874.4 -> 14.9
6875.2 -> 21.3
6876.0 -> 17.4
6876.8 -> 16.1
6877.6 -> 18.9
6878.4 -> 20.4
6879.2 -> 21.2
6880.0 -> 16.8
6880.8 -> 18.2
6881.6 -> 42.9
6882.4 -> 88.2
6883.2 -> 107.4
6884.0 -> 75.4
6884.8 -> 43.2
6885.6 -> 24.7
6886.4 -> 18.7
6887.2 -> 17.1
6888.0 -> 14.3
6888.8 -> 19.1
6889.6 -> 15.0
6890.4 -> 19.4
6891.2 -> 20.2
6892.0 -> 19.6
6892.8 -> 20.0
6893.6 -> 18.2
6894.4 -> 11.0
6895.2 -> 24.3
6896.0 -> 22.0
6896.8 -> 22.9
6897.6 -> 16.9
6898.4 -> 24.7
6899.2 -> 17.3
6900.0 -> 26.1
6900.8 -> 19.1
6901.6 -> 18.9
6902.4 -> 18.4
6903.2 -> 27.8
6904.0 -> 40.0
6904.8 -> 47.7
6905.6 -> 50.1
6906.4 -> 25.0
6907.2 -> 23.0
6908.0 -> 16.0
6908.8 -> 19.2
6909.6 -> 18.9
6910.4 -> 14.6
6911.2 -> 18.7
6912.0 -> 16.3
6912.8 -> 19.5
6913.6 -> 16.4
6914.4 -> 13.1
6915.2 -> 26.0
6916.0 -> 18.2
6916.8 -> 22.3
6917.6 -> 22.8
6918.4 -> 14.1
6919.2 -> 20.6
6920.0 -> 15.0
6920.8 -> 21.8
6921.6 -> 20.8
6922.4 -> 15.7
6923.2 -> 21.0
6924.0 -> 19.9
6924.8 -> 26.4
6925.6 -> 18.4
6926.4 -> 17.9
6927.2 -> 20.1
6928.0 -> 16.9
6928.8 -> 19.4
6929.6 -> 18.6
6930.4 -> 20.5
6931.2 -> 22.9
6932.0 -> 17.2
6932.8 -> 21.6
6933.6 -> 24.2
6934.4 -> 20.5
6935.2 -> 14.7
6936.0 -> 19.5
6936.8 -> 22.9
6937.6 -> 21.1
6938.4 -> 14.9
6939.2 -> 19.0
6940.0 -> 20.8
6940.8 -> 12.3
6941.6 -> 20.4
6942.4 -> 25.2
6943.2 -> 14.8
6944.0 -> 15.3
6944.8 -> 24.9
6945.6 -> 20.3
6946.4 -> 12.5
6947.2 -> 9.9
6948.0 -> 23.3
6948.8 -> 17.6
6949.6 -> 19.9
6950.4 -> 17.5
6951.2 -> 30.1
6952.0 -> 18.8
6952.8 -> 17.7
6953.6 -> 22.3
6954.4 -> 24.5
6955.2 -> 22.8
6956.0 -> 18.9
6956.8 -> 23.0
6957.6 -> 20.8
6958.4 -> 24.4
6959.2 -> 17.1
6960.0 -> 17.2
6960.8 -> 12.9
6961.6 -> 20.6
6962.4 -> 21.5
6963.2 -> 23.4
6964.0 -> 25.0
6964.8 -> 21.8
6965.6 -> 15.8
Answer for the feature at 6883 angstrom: Halpha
